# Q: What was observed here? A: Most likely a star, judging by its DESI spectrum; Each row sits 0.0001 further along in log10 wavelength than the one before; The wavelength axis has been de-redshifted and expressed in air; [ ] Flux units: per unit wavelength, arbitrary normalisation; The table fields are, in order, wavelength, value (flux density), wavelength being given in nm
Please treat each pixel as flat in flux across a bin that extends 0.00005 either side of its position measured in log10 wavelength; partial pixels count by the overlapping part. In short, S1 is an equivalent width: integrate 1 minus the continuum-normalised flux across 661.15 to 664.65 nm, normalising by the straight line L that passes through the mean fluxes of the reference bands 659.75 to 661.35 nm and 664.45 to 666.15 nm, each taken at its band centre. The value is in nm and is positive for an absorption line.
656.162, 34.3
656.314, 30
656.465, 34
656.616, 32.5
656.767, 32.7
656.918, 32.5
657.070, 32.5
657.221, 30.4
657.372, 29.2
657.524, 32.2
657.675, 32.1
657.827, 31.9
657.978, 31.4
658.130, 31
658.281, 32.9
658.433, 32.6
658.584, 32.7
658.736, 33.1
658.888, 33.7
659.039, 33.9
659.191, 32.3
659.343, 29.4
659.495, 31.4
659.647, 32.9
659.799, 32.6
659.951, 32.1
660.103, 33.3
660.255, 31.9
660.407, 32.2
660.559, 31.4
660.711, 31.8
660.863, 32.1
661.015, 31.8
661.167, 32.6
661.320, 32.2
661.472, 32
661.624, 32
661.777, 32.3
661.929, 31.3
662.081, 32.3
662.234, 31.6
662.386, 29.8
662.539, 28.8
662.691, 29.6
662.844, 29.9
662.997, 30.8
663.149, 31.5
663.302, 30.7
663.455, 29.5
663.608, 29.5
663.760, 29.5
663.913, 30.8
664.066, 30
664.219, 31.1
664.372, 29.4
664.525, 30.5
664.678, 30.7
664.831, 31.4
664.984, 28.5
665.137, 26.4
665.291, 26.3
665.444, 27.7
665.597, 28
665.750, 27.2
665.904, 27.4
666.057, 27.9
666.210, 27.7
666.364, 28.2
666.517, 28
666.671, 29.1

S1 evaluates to -0.05 nm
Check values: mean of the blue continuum 32.2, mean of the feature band 30.7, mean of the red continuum 28.4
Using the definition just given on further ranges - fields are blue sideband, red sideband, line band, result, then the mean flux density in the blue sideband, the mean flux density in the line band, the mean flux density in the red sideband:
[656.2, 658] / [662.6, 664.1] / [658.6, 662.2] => -0.14 nm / 31.8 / 32.2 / 30.2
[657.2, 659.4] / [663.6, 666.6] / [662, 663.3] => -0.03 nm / 32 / 30.6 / 28.8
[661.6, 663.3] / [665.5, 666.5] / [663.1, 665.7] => -0.03 nm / 30.9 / 29.5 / 27.8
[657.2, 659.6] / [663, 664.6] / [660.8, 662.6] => -0.04 nm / 31.9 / 31.6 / 30.3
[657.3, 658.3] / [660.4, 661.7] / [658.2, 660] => -0.04 nm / 31.5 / 32.5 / 32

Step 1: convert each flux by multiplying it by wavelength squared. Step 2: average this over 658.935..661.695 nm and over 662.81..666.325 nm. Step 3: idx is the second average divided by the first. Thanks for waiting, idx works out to 0.92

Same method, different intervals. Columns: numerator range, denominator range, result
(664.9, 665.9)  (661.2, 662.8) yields 0.89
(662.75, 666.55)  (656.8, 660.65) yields 0.93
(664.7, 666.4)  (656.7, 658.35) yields 0.90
